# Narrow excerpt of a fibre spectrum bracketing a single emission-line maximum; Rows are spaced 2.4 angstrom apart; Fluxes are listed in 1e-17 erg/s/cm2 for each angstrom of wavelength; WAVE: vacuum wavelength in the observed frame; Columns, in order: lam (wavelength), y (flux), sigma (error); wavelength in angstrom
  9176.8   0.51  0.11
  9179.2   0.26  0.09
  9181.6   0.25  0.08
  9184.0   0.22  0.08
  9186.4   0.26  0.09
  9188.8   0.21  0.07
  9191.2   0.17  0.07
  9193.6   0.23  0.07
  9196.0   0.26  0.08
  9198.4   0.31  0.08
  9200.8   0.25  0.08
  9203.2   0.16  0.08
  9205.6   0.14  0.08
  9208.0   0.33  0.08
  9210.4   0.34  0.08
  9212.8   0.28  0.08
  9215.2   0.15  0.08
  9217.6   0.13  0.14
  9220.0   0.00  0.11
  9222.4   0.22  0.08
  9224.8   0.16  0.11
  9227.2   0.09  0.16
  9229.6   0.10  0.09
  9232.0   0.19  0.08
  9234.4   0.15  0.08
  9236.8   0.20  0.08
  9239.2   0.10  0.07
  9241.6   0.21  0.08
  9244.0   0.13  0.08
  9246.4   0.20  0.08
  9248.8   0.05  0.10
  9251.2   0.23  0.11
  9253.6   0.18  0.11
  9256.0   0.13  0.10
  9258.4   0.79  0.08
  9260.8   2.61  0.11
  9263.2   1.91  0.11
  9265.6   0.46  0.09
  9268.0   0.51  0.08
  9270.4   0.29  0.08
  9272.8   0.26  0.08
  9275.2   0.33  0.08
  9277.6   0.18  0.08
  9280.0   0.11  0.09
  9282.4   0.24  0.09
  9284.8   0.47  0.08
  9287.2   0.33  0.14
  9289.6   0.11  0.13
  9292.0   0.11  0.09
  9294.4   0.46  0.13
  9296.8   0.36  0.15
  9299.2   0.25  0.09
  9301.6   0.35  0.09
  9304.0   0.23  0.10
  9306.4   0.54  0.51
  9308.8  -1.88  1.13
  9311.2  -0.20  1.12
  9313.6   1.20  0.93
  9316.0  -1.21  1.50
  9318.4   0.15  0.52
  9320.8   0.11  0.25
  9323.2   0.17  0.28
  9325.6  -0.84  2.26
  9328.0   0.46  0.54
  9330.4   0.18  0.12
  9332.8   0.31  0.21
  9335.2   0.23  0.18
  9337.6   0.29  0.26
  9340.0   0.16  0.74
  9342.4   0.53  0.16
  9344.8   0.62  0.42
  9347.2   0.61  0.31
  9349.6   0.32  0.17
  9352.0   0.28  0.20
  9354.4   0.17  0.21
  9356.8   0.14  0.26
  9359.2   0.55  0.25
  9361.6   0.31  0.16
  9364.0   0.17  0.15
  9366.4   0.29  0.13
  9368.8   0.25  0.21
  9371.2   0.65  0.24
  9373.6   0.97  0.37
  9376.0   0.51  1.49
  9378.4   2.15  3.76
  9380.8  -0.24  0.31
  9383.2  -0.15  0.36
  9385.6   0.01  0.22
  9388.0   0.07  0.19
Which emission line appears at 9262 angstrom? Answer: [O III] 5007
